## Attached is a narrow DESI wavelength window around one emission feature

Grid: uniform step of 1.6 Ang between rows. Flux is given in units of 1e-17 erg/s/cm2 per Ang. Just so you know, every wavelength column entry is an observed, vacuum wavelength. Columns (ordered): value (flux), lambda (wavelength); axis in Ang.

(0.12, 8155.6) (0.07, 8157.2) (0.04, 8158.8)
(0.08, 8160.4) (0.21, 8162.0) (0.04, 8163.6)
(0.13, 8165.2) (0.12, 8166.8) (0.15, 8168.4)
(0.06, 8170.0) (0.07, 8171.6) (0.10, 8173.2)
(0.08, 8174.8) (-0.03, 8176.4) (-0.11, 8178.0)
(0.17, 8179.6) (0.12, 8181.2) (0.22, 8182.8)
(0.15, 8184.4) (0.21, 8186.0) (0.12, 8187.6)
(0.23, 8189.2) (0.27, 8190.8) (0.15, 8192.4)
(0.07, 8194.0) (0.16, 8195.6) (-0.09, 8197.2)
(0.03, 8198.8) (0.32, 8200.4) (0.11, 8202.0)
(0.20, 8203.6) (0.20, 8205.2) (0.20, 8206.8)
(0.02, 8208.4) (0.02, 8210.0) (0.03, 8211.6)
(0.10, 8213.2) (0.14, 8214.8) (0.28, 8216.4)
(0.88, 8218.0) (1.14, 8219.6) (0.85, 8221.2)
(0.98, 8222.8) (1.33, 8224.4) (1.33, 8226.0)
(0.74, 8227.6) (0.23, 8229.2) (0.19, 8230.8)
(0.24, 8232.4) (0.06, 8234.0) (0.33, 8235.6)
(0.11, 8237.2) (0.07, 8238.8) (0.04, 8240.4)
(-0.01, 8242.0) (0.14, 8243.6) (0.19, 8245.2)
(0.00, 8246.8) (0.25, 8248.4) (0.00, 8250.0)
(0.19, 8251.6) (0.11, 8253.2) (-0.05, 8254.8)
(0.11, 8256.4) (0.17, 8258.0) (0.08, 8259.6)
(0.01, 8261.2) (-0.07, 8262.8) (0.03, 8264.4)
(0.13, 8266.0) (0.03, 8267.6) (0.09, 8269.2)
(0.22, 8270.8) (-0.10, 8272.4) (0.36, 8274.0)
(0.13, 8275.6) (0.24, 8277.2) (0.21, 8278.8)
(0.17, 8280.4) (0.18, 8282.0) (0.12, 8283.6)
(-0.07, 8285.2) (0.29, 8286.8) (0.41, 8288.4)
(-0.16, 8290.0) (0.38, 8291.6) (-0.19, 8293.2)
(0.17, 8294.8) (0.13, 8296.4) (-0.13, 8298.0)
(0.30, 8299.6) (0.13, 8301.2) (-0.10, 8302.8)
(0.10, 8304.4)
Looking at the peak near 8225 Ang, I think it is [O II]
